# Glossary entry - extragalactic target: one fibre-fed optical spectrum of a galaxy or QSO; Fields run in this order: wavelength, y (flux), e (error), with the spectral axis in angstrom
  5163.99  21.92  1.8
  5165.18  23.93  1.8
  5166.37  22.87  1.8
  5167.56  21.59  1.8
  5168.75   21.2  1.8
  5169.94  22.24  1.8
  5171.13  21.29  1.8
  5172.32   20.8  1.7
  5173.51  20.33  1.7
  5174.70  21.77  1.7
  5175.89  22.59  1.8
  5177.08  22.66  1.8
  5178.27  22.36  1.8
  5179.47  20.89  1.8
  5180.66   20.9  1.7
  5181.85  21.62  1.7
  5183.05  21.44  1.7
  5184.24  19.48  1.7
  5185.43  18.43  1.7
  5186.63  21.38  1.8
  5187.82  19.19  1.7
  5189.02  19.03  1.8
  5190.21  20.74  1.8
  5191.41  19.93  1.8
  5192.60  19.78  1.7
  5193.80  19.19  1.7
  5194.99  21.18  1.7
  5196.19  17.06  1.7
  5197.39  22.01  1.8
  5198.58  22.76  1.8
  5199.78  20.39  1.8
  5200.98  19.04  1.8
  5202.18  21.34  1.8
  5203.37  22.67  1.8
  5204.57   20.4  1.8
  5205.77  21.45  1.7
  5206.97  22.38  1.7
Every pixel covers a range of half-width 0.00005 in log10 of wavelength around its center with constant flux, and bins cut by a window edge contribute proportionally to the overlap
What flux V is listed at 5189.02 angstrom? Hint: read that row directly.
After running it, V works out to 19.03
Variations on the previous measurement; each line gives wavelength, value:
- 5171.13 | 21.29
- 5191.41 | 19.93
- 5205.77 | 21.45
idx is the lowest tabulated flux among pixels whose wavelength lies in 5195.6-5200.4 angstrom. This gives 17.06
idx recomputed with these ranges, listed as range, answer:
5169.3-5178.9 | 20.33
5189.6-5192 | 19.93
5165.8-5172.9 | 20.8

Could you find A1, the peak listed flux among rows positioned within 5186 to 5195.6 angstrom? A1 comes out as 21.38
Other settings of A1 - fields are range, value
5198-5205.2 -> 22.76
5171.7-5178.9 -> 22.66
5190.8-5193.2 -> 19.93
